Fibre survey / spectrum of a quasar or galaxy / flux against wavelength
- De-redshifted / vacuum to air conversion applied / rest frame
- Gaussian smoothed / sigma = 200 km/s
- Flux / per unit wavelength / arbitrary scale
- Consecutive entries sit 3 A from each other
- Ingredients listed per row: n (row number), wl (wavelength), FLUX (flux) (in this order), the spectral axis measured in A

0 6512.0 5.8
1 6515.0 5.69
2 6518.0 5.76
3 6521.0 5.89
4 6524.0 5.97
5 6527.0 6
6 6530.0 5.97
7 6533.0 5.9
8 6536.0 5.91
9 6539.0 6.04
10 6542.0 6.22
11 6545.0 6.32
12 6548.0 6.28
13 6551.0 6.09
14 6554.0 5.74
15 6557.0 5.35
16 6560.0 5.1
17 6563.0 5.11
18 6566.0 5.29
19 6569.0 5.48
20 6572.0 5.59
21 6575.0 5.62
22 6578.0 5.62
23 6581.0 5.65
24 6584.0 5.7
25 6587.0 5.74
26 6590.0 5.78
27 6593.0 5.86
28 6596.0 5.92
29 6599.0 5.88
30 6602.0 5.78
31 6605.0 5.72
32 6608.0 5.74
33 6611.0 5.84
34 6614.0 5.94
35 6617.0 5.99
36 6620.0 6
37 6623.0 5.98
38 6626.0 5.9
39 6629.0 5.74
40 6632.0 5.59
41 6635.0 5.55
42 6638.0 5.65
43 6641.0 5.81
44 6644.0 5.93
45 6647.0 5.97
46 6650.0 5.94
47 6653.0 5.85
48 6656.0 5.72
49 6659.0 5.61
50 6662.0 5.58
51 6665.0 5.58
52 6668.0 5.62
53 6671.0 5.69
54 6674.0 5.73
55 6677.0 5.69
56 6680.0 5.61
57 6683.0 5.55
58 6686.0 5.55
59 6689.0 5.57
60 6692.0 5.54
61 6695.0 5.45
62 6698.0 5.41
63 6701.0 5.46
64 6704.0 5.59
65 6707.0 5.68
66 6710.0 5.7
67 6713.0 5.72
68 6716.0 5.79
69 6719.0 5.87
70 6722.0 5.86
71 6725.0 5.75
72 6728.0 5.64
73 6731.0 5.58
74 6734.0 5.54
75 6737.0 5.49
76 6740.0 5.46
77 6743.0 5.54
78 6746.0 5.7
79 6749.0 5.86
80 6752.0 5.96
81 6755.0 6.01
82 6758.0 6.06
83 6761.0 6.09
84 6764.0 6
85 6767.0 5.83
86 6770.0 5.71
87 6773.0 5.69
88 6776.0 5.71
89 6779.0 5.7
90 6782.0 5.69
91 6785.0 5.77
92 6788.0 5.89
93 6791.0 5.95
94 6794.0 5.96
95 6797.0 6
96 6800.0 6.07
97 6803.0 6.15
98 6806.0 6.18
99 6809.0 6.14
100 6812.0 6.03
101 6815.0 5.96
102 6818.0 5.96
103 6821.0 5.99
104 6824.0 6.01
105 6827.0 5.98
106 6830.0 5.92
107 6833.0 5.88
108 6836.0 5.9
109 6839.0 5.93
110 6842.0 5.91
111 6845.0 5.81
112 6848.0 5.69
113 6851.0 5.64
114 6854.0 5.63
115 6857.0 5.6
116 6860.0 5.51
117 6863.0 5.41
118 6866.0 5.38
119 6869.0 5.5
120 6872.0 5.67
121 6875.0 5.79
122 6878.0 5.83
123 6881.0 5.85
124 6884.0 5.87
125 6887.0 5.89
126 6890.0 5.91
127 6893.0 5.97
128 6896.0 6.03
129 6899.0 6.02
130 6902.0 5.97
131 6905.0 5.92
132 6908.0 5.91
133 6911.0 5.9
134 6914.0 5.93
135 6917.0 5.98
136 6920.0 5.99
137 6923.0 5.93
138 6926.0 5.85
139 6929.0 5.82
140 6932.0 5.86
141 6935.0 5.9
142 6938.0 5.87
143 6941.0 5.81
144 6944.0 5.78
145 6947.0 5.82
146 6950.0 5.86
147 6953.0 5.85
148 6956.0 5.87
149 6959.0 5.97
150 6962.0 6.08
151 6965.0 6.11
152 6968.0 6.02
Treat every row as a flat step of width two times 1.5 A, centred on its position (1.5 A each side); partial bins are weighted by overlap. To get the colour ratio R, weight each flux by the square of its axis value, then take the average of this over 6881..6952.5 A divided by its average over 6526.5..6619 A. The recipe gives 1.1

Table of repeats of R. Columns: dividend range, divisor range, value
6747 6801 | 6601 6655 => 1.05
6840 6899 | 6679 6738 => 1.07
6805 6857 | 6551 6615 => 1.13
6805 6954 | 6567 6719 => 1.10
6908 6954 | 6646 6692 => 1.12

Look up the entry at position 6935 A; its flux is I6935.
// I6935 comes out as 5.9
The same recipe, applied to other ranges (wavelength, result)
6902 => 5.97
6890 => 5.91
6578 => 5.62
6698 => 5.41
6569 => 5.48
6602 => 5.78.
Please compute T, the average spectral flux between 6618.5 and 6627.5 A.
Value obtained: 5.96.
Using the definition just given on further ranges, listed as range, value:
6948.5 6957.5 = 5.86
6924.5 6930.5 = 5.83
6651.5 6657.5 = 5.78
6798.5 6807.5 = 6.13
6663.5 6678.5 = 5.66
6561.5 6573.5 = 5.37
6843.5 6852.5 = 5.71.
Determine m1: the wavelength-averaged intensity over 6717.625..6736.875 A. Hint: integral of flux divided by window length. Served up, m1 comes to 5.69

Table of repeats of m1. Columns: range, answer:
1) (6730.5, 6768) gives 5.78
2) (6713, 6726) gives 5.81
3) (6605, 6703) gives 5.71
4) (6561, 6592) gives 5.56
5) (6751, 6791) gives 5.86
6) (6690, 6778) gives 5.71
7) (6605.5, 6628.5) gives 5.9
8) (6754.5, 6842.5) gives 5.94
